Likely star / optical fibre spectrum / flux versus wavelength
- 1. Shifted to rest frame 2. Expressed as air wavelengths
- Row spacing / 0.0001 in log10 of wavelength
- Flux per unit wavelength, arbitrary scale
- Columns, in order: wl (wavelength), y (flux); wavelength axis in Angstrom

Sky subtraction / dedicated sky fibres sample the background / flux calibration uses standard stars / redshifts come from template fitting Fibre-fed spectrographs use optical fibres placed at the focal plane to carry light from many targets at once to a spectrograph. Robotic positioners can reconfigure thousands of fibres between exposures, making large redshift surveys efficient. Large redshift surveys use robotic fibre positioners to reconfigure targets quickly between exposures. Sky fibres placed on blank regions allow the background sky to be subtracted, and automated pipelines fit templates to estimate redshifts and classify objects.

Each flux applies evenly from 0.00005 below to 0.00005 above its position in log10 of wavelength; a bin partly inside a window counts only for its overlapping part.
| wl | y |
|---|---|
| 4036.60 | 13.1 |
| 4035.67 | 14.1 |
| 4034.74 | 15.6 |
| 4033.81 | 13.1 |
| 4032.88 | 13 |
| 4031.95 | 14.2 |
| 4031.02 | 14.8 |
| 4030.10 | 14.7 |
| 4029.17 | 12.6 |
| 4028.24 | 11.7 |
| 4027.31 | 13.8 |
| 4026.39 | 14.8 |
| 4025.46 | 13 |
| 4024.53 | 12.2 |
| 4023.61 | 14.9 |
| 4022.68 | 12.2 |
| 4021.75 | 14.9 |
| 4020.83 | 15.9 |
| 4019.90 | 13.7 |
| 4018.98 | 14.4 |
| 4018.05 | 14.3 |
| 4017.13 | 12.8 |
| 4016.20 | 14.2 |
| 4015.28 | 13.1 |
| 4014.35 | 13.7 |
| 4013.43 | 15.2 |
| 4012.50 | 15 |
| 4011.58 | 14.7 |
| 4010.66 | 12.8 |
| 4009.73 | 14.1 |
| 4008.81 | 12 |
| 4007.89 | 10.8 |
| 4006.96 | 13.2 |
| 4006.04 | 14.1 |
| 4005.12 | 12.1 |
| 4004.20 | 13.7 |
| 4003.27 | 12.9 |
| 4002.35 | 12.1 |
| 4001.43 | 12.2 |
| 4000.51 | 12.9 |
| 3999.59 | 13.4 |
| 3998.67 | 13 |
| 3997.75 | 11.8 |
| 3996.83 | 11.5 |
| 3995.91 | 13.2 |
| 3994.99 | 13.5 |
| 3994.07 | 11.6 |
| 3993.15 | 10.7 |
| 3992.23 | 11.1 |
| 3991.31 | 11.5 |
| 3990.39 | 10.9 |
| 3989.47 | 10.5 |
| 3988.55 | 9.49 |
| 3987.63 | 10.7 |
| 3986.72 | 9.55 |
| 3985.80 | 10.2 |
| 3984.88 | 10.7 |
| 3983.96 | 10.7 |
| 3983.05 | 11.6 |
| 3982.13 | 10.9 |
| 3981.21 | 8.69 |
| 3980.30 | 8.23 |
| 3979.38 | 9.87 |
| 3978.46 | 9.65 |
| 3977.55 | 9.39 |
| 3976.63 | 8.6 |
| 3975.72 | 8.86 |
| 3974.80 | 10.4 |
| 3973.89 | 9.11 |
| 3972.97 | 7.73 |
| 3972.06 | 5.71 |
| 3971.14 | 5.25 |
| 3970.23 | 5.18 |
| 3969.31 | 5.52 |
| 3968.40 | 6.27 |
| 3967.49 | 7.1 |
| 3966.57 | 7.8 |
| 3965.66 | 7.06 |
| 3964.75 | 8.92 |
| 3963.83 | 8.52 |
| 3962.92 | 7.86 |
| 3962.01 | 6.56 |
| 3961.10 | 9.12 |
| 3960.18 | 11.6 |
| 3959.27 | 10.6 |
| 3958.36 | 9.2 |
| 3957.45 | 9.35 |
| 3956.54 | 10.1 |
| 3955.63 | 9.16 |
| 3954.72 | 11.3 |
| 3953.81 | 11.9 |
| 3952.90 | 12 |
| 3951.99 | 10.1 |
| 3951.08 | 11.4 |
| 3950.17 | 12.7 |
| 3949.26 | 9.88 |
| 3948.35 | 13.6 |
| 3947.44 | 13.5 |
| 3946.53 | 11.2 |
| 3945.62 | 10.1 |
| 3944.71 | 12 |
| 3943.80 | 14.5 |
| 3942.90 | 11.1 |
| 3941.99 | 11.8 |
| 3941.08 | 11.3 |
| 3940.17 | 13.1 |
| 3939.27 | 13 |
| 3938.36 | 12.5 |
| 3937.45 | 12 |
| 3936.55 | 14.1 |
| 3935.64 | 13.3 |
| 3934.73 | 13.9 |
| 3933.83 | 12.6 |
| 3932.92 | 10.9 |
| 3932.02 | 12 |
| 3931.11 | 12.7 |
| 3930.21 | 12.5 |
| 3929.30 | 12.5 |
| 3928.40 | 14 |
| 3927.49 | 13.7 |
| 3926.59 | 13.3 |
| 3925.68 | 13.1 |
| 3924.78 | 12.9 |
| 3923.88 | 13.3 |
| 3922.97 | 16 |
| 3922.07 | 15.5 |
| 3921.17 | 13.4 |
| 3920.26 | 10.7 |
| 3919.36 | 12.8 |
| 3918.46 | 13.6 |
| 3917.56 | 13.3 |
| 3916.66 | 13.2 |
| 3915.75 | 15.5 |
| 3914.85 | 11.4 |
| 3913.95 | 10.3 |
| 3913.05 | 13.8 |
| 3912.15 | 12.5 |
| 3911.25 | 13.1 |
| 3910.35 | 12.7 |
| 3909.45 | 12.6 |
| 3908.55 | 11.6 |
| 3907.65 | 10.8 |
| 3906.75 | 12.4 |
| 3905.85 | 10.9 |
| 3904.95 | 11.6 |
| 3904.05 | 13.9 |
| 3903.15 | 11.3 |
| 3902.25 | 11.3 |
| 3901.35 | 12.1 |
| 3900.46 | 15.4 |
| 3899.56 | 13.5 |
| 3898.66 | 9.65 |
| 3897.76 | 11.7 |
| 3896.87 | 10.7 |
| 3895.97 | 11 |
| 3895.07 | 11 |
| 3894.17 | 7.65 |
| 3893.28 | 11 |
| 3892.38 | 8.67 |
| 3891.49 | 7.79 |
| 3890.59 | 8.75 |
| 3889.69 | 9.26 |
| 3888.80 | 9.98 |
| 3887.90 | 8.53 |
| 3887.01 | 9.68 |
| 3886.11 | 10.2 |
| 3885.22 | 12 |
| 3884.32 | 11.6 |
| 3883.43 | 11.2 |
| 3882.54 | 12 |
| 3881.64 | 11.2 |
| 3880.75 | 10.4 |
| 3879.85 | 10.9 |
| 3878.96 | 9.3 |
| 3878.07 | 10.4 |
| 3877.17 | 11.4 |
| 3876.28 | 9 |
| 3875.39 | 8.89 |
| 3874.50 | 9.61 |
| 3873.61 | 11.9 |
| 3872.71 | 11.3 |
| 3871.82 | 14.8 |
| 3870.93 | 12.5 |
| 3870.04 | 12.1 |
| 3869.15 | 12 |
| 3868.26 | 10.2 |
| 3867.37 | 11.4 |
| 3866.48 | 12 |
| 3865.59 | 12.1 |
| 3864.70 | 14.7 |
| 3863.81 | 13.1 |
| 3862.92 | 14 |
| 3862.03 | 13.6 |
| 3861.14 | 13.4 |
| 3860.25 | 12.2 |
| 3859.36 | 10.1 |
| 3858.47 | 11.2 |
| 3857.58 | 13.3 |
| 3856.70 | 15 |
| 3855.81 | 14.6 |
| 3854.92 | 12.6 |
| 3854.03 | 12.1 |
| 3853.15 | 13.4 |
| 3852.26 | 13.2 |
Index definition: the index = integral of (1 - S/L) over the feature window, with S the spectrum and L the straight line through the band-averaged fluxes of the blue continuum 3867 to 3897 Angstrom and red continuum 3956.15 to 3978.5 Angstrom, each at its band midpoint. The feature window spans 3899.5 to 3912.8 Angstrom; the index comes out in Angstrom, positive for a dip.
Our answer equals -3.4 Angstrom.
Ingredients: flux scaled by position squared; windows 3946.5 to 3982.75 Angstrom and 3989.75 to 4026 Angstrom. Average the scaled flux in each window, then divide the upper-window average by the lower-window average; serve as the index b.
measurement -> 1.45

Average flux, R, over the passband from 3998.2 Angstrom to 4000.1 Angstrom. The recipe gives 13.2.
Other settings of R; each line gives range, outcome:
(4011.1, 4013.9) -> 15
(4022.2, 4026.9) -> 13.4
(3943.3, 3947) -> 11.9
